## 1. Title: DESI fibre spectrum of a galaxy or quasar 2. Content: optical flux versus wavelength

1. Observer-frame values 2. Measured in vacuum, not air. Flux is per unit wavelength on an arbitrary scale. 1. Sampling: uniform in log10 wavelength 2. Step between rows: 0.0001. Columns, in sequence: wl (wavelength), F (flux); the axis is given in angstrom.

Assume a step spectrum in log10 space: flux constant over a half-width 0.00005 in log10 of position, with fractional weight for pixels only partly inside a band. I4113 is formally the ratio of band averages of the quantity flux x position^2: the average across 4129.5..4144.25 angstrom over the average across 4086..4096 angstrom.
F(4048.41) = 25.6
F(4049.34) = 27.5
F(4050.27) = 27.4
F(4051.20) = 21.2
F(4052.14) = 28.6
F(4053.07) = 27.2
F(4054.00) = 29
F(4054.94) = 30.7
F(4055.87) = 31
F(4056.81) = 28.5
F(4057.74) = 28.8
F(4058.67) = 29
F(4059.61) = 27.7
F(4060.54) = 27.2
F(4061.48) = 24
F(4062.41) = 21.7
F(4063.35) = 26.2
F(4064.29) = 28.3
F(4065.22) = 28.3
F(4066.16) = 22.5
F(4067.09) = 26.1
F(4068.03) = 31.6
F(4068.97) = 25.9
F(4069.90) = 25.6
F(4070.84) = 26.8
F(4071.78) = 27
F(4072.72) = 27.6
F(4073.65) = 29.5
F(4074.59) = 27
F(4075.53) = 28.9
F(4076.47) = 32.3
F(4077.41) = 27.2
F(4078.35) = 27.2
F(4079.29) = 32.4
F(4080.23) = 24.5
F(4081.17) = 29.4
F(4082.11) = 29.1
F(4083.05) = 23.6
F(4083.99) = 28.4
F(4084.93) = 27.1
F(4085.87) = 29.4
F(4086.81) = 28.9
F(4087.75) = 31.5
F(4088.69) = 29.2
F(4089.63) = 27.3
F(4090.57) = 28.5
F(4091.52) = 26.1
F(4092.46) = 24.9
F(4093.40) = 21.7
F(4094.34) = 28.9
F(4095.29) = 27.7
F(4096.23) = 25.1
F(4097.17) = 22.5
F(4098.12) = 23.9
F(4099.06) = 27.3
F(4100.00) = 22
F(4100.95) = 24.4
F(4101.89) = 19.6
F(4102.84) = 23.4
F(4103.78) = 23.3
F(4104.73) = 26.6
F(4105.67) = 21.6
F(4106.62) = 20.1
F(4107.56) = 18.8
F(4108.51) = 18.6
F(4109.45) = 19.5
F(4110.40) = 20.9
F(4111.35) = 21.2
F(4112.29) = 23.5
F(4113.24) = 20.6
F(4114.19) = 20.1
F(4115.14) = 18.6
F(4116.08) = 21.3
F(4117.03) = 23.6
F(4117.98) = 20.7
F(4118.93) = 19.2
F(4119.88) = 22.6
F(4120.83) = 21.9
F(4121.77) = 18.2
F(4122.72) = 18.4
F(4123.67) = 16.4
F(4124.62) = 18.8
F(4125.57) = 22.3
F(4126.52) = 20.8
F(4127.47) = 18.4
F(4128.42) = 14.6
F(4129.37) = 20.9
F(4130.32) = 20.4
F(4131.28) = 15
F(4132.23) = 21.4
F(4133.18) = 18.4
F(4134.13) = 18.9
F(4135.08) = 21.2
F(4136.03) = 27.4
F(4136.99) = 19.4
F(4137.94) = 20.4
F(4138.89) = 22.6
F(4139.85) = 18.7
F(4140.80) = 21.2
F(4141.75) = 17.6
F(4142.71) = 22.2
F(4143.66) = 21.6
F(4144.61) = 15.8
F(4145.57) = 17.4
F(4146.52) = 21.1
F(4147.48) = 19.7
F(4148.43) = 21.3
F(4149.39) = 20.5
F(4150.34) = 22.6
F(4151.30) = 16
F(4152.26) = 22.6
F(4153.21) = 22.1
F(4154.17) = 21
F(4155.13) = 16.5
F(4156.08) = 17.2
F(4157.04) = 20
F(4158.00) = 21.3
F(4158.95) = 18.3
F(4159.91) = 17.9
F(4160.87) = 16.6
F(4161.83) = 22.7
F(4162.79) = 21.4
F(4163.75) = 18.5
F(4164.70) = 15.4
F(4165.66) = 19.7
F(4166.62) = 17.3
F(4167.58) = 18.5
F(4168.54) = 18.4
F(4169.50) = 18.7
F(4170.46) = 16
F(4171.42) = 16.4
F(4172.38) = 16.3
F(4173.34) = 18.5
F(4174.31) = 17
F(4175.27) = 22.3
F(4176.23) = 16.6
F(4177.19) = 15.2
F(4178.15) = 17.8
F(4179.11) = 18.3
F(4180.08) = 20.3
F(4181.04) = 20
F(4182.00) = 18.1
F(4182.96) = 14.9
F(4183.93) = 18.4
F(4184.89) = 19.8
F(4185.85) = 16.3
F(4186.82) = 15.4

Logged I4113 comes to 0.76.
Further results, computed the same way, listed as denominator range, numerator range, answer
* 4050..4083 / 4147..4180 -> 0.72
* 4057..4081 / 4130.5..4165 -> 0.75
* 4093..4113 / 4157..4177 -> 0.83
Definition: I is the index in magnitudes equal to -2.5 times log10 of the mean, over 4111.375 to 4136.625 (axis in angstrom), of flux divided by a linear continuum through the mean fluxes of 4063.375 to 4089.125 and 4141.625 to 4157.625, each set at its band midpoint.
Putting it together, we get 0.12 mag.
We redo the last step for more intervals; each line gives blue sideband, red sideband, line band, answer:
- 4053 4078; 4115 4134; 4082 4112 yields -0.06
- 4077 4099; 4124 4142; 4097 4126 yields 0.10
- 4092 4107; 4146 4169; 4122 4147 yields 0.08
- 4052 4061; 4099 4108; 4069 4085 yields -0.07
